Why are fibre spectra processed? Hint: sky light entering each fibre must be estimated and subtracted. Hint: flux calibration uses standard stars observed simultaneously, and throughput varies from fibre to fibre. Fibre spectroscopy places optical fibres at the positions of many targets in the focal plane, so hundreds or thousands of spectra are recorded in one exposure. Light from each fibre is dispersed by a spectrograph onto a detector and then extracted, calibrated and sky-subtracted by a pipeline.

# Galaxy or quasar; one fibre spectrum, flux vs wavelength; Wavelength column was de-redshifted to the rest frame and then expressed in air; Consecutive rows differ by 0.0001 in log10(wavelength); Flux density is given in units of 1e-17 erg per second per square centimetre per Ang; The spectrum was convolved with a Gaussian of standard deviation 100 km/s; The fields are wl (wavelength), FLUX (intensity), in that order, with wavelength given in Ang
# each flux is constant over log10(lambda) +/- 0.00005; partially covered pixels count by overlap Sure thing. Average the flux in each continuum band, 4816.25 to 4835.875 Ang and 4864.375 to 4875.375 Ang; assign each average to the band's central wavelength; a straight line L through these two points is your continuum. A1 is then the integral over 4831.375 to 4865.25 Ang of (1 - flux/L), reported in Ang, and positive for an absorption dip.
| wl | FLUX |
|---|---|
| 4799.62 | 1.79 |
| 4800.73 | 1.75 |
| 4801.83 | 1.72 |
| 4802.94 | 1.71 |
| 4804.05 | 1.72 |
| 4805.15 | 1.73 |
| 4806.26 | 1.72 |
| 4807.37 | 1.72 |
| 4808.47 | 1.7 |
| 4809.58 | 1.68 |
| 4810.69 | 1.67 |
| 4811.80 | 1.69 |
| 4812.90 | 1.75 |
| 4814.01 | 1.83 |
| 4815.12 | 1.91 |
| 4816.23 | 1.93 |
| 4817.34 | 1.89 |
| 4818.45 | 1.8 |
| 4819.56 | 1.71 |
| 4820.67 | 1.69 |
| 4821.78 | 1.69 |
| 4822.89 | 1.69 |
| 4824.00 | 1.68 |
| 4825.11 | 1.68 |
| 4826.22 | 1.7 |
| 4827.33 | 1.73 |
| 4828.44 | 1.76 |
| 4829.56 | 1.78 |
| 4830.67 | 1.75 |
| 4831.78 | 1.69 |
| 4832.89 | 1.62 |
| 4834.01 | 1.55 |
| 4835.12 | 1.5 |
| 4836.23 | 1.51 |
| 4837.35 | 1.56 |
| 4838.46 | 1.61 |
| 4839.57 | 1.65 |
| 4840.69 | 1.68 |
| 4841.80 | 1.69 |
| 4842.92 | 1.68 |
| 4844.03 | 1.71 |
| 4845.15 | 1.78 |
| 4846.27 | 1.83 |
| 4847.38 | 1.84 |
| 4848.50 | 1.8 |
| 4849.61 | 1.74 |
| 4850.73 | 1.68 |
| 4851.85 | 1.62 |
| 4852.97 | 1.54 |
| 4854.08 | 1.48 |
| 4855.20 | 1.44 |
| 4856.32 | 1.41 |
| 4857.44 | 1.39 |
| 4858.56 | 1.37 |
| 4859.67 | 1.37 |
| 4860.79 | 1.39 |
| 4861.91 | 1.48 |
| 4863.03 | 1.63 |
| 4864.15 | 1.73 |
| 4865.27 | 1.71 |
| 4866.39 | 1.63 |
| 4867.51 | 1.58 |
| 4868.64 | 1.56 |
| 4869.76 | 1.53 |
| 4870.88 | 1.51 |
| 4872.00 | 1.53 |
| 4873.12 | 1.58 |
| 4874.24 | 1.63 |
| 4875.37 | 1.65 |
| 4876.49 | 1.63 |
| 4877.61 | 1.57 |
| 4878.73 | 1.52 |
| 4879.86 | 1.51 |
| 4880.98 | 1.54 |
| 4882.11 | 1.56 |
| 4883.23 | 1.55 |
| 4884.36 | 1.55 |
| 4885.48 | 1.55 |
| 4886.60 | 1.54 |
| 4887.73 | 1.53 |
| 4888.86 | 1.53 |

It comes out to 0.97 Ang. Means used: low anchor 1.71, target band 1.6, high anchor 1.59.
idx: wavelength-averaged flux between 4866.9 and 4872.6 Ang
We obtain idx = 1.54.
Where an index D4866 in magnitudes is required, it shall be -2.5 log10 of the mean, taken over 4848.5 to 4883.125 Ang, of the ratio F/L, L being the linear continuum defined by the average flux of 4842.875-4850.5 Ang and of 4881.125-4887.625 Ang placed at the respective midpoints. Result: 0.07 mag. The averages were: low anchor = 1.77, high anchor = 1.55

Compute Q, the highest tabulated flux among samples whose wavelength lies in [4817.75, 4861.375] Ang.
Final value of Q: 1.84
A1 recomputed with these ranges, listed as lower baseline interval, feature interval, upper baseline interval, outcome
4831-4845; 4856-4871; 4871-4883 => 0.6 Ang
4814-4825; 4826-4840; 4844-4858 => 0.6 Ang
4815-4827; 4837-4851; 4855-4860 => -1.7 Ang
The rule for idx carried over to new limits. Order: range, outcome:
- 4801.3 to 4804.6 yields 1.71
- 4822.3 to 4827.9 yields 1.7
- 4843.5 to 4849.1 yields 1.79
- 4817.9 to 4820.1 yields 1.75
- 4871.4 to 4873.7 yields 1.56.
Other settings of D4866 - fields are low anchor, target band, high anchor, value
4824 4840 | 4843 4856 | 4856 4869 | -0.064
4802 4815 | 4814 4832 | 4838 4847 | -0.025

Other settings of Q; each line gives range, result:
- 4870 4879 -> 1.65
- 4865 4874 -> 1.71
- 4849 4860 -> 1.74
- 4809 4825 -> 1.93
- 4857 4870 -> 1.73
